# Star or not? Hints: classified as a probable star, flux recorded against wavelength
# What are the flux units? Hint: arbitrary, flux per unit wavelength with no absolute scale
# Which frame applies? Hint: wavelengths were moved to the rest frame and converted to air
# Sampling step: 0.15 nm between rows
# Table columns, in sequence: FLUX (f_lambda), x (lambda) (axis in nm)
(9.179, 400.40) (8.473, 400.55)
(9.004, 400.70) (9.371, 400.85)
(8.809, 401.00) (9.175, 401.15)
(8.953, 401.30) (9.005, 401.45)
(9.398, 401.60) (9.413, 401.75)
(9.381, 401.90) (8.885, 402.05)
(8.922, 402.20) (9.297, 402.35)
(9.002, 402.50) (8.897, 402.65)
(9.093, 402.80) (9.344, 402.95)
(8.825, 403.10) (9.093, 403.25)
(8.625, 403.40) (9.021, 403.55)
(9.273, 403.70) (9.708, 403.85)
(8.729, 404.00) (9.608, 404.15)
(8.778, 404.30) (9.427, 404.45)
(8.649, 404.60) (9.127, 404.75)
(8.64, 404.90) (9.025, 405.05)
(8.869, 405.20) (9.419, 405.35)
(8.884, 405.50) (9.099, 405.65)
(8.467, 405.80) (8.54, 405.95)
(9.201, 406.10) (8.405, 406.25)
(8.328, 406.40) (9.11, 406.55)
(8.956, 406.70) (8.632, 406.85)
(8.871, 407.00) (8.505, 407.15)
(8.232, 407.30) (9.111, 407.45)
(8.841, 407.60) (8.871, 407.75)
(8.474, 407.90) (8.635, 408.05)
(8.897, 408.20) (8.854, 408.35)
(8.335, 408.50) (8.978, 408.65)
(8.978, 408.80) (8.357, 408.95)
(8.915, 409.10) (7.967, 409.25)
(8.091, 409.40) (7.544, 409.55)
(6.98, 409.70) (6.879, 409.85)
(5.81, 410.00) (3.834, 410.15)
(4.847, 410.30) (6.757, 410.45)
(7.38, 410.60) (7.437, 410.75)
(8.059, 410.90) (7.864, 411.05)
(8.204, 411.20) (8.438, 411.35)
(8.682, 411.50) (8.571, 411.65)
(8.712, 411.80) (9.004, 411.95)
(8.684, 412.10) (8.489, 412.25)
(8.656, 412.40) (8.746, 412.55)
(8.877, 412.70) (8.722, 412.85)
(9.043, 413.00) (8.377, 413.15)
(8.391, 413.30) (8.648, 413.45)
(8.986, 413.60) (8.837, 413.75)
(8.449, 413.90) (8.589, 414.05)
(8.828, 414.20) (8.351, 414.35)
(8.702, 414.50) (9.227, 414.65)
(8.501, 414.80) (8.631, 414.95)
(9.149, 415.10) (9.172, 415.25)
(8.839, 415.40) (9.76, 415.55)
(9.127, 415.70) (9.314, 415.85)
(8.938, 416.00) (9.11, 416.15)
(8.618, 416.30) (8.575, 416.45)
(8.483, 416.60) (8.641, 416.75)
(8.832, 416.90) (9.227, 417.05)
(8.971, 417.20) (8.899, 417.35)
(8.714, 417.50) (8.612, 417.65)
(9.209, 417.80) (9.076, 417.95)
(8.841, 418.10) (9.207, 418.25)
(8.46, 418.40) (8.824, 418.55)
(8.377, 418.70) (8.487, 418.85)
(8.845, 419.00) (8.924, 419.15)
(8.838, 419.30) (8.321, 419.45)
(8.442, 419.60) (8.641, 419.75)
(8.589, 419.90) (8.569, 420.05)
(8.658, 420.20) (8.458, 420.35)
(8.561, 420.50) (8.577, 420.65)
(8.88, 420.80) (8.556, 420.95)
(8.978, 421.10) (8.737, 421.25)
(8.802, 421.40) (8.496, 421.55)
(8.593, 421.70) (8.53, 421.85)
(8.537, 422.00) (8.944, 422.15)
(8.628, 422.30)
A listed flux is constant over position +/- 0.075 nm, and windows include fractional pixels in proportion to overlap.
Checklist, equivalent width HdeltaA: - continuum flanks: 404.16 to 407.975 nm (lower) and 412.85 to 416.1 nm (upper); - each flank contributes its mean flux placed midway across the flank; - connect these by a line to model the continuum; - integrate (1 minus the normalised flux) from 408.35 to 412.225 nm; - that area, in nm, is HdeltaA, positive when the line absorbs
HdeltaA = 0.472 nm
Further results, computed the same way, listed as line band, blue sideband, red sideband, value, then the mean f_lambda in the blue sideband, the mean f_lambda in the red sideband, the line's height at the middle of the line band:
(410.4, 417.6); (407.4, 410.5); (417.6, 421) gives -0.362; 7.81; 8.7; 8.24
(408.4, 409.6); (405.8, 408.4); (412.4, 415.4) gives 0.042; 8.72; 8.75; 8.73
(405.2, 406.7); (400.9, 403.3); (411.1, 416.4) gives 0.026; 9.1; 8.78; 8.99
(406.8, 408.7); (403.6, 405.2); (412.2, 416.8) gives 0.060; 9.08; 8.8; 8.99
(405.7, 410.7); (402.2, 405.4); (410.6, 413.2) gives 0.384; 9.06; 8.47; 8.74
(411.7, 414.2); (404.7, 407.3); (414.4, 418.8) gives 0.045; 8.81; 8.89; 8.86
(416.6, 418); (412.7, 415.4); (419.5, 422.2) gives -0.030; 8.75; 8.64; 8.69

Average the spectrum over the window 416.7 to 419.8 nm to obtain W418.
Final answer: 8.78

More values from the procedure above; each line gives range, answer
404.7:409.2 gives 8.78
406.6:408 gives 8.73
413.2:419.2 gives 8.83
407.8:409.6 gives 8.52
